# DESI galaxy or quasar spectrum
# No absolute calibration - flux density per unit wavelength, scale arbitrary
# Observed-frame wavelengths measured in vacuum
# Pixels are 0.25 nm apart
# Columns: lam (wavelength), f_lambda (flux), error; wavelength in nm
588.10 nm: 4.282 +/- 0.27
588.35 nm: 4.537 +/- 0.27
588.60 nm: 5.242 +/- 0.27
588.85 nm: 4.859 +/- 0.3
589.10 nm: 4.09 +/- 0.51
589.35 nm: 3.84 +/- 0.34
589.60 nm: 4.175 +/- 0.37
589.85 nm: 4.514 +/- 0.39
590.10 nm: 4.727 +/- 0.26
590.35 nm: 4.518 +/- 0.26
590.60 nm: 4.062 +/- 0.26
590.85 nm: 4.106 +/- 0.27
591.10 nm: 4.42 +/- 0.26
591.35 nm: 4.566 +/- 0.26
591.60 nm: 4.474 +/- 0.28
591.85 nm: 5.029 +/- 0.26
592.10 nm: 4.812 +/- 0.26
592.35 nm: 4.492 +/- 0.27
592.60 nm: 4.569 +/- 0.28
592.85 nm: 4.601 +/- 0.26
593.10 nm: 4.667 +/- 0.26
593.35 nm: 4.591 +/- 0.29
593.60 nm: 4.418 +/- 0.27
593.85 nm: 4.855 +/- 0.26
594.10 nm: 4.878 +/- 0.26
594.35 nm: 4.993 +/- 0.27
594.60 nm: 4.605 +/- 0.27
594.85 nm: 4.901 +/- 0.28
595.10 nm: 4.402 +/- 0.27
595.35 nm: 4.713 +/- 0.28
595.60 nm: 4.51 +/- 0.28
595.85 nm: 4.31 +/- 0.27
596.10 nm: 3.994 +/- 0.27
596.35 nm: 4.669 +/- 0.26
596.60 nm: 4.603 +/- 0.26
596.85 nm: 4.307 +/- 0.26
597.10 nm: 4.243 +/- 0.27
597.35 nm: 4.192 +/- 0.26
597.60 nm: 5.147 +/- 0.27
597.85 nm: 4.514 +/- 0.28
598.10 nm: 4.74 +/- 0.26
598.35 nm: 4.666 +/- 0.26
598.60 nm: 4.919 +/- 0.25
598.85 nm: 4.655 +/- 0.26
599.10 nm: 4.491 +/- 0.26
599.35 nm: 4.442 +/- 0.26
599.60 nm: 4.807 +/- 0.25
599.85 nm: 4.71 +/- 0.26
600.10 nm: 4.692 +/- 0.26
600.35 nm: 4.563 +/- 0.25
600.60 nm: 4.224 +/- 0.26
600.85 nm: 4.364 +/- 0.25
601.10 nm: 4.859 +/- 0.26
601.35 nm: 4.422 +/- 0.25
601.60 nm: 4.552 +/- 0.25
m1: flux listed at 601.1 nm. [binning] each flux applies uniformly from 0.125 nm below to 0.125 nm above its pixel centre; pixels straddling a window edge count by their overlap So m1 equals 4.859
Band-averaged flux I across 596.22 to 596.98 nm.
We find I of 4.52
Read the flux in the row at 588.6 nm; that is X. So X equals 5.242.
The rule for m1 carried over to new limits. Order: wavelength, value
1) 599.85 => 4.71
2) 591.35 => 4.566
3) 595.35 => 4.713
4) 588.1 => 4.282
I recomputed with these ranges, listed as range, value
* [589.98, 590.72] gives 4.44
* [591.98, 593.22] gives 4.63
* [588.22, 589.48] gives 4.51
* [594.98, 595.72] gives 4.54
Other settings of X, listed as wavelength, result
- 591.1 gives 4.42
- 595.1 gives 4.402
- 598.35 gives 4.666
